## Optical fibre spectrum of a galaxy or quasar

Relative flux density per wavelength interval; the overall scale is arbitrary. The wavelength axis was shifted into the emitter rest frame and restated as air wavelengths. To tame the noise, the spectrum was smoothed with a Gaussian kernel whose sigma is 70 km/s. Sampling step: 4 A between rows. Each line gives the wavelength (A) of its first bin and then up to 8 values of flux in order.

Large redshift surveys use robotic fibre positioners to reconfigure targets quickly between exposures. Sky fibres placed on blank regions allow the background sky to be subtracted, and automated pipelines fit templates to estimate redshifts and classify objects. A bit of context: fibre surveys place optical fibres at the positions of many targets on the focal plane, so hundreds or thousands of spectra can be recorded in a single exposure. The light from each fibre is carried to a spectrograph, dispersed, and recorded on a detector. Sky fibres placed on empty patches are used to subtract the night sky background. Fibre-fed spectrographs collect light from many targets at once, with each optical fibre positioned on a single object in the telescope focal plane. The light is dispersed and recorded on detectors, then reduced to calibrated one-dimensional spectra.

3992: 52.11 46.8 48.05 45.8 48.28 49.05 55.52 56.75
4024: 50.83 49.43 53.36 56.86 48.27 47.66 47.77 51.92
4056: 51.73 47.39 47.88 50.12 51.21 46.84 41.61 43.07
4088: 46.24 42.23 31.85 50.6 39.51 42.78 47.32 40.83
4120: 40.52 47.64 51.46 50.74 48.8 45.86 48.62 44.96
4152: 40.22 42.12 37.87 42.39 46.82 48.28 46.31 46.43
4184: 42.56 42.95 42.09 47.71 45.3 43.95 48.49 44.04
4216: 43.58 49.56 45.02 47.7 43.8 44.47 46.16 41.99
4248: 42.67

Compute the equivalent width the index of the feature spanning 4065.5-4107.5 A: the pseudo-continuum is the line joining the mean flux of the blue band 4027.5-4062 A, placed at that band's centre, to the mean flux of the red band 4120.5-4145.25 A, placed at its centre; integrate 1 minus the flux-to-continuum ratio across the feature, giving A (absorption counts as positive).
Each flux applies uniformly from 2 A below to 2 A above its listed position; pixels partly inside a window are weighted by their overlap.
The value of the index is 4.4 A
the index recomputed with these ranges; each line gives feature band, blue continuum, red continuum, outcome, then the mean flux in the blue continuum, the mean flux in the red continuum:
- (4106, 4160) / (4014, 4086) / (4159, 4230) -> 2.21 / 49.9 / 45.2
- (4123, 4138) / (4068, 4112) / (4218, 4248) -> -1.81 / 44.1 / 45.3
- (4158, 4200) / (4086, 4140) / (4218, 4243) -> 0.94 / 44.7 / 46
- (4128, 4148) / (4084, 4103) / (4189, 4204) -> -2.26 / 42.6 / 44.8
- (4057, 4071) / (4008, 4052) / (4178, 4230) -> 0.37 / 51.4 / 45.3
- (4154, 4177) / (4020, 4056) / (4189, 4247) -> 1.49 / 51.1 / 45.2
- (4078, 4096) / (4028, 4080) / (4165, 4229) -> 2.50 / 49.7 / 45.6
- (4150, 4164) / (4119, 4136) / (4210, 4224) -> 2.05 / 48.1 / 45.6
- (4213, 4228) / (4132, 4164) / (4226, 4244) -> -0.38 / 44.4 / 45.1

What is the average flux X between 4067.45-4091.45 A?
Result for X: 46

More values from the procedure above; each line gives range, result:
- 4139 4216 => 44.5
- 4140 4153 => 45.1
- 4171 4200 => 45.1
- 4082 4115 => 42.9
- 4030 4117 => 46.8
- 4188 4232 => 45.5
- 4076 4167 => 44.1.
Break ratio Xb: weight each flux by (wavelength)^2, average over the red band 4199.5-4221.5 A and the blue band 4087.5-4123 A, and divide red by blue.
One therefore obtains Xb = 1.14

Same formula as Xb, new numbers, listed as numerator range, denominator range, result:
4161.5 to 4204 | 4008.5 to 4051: 0.94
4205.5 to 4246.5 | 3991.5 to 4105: 1.03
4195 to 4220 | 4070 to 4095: 1.09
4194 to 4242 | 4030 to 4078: 0.99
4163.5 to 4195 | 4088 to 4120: 1.10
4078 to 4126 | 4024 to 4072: 0.88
